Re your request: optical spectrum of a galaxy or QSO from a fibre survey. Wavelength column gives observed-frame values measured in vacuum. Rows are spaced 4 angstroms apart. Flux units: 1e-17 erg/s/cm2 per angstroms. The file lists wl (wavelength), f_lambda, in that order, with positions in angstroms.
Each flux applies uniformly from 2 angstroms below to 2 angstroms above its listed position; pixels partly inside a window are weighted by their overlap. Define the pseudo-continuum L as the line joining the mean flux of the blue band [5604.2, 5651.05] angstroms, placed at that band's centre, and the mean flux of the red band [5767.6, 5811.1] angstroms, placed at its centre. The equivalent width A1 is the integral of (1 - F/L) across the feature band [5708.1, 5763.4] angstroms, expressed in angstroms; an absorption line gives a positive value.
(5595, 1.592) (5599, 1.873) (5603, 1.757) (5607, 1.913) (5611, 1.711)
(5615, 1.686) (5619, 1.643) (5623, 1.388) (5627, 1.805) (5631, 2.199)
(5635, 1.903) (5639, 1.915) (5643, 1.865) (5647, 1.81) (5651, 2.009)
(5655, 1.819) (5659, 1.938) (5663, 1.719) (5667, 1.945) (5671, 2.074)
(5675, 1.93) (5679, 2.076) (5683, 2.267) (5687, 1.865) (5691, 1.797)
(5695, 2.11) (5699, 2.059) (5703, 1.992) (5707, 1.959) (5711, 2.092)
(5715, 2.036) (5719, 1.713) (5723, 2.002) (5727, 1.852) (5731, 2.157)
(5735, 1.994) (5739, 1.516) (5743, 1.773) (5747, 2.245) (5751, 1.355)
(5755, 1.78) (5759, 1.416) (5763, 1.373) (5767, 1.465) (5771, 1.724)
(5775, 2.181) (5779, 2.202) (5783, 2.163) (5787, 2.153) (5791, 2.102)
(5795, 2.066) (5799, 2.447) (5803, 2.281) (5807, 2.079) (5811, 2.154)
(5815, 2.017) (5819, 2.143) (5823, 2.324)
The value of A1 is 5.3 angstroms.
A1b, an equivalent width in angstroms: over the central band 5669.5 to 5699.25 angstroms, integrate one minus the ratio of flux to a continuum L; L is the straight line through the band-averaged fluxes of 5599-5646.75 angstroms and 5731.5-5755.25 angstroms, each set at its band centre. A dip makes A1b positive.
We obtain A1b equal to -3.6 angstroms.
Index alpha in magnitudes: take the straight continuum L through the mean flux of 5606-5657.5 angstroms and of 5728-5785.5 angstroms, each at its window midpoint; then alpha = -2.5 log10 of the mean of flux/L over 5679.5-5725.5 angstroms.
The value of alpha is -0.10 mag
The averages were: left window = 1.82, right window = 1.81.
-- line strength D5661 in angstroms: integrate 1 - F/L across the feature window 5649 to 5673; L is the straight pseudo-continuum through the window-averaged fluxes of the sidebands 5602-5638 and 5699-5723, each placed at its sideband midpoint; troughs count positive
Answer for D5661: -0.6 angstroms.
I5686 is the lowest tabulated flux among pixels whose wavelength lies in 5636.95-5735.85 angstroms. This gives 1.713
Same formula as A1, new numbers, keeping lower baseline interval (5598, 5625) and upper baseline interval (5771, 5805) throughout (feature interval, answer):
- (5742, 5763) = 4.0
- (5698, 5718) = -0.5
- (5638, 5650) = -0.5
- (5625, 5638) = -1.5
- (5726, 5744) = 1.5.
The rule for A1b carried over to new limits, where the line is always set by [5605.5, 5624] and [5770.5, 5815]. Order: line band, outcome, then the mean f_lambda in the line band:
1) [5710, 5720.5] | 0.0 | 1.94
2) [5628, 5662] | -3.2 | 1.92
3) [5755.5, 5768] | 3.7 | 1.46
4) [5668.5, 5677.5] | -0.8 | 2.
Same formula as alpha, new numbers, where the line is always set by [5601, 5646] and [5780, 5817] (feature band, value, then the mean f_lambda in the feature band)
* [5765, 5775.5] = 0.21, 1.73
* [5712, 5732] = 0.03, 1.95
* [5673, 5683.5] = -0.08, 2.07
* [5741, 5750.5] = 0.08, 1.91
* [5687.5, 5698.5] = -0.01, 1.96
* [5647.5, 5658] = -0.02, 1.9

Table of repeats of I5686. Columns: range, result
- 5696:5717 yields 1.959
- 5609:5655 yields 1.388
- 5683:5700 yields 1.797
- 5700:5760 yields 1.355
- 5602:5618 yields 1.686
